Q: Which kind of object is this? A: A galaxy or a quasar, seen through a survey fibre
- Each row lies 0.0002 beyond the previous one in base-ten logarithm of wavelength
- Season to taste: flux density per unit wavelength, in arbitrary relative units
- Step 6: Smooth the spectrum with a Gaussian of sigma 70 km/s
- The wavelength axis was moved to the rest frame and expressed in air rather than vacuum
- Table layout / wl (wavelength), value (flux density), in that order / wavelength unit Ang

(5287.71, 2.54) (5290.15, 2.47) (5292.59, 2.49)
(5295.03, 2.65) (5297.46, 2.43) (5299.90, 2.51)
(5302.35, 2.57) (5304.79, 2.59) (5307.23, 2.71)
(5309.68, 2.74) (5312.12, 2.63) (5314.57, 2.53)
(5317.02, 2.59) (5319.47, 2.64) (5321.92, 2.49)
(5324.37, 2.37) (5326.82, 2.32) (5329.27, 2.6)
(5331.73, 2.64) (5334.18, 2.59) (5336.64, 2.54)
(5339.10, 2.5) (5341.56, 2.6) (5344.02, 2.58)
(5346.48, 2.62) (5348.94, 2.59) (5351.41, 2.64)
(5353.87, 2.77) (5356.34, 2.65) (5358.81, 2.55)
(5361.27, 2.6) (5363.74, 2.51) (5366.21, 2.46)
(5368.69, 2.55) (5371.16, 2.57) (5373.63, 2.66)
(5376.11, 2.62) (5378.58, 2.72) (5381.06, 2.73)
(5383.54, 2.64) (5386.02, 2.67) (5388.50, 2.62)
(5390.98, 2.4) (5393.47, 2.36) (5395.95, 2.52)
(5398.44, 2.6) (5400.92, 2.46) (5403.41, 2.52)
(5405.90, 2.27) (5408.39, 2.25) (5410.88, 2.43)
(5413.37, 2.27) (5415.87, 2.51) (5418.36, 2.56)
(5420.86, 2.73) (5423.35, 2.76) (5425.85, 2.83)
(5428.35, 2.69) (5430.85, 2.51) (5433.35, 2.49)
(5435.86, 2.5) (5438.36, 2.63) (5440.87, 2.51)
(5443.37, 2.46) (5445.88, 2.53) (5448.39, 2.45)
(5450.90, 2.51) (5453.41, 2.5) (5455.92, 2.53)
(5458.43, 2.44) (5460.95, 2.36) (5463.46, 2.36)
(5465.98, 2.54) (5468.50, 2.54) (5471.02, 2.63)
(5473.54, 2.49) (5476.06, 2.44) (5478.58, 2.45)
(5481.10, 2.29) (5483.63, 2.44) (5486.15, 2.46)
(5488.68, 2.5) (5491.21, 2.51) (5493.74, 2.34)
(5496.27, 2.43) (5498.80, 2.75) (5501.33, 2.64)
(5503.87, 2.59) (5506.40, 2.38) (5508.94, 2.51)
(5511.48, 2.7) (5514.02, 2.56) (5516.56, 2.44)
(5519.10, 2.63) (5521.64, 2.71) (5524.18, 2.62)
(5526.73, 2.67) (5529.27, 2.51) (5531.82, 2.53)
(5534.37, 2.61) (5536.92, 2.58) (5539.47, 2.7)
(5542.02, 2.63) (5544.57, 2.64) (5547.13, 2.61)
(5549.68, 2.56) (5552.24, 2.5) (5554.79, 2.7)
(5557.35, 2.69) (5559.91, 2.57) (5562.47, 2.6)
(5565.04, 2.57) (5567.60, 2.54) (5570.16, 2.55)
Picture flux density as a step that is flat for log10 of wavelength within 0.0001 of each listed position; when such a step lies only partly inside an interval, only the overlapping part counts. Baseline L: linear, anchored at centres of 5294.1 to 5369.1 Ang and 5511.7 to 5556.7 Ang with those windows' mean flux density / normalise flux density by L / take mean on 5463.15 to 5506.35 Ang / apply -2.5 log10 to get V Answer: 0.04 mag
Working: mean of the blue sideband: 2.57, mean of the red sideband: 2.6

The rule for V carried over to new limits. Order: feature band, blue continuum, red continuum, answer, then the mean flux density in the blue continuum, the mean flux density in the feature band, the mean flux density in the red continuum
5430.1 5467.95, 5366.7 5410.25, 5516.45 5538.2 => 0.03 mag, 2.54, 2.49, 2.6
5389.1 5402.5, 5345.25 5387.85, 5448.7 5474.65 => 0.04 mag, 2.62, 2.48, 2.49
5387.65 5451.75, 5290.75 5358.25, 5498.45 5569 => 0.03 mag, 2.58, 2.51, 2.6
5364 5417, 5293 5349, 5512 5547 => 0.03 mag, 2.57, 2.52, 2.6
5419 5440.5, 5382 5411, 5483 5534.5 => -0.06 mag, 2.48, 2.63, 2.55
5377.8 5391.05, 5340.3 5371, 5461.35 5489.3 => -0.04 mag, 2.59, 2.65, 2.46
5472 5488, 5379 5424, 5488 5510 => 0.04 mag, 2.52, 2.44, 2.52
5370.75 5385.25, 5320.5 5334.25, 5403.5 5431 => -0.06 mag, 2.5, 2.66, 2.53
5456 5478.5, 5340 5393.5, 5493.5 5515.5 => 0.04 mag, 2.6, 2.48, 2.55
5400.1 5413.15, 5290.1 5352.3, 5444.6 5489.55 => 0.06 mag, 2.56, 2.37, 2.47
